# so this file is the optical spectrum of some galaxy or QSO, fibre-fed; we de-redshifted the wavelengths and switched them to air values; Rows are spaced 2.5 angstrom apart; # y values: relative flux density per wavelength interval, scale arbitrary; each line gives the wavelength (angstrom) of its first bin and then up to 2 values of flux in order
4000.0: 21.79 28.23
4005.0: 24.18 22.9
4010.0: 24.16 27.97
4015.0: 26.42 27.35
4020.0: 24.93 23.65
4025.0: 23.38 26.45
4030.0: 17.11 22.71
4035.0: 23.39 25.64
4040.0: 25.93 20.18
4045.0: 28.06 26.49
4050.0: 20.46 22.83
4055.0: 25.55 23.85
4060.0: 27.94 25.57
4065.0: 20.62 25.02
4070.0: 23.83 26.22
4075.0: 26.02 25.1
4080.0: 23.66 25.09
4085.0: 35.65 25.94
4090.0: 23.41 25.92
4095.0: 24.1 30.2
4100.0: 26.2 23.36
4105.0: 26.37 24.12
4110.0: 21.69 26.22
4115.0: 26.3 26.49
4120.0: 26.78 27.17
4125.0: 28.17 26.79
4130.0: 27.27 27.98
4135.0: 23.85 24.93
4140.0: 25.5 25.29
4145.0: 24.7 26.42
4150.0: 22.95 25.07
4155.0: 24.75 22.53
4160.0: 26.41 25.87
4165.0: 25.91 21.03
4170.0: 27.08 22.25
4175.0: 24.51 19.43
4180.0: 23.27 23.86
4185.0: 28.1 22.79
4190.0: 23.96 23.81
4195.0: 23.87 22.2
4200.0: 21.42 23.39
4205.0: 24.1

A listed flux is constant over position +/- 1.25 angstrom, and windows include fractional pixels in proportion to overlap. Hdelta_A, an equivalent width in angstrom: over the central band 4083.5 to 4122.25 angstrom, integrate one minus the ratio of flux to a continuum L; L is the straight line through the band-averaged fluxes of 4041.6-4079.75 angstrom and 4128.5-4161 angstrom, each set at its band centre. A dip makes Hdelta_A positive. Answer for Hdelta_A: -2.1 angstrom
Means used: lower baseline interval 24.5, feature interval 26.2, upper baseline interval 25.2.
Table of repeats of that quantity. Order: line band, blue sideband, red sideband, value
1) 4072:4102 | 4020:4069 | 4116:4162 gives -2.0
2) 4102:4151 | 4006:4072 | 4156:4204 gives -3.4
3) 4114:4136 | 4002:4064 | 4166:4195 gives -2.6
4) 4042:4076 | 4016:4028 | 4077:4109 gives 1.4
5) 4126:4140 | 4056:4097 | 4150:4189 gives -0.8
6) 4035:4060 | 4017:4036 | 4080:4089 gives 0.6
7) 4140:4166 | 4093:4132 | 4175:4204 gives -0.4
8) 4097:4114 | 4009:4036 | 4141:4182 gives -0.7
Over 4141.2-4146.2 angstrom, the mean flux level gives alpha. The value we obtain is 25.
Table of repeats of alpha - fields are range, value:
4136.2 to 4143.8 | 25.2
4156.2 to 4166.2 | 25.2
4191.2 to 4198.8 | 23.3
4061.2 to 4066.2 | 23.2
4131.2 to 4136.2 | 25.9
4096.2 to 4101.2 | 28.2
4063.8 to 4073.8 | 23.9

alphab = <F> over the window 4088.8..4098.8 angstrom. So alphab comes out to 25.9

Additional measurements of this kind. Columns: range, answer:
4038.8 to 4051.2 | 24.2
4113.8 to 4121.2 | 26.5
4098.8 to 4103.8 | 24.8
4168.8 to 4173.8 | 24.6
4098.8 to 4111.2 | 24.4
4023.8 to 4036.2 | 22.6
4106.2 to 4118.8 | 25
